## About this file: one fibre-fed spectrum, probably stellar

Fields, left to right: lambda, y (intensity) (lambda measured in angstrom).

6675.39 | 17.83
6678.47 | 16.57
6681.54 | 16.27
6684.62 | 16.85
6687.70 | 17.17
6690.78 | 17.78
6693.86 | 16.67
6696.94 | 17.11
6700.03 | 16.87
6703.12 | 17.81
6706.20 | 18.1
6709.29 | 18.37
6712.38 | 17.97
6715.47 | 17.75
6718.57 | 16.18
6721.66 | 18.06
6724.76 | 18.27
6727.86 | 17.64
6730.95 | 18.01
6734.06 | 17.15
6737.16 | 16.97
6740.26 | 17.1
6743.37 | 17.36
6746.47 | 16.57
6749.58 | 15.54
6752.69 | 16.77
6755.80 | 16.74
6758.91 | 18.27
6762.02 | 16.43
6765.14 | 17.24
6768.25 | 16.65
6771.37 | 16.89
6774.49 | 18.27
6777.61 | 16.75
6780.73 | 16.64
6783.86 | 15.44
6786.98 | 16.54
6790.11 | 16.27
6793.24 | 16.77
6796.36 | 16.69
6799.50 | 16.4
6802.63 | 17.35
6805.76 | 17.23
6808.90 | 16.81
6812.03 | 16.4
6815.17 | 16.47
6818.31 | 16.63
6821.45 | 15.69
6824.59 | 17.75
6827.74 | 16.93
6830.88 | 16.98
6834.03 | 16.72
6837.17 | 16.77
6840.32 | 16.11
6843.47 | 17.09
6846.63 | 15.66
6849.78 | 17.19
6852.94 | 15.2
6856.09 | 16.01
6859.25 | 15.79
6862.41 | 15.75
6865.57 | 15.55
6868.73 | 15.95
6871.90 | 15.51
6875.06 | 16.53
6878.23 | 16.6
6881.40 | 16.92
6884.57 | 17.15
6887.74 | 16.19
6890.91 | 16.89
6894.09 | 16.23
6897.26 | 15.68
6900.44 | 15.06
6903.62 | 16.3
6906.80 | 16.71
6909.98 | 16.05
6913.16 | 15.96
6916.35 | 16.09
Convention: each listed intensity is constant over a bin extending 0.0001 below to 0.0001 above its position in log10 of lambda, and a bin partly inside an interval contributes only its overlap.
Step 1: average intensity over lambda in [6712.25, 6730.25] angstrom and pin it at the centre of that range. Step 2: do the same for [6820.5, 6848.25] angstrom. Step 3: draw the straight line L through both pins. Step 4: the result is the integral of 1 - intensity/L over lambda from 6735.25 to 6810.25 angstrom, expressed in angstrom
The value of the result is 1.61 angstrom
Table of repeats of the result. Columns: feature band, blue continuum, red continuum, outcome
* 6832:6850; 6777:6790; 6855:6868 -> -0.7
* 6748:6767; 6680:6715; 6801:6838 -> 0.3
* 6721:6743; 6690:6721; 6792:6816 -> -0.4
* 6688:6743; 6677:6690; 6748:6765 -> -2.4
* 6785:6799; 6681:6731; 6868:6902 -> 0.3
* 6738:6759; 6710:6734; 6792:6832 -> 0.7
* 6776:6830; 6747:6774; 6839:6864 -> -0.4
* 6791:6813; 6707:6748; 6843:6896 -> 0.0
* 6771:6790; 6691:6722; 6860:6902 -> 0.2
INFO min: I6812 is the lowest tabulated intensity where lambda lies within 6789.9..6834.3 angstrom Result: 15.69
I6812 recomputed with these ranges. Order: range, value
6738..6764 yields 15.54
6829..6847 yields 15.66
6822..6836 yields 16.72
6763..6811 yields 15.44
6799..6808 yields 16.4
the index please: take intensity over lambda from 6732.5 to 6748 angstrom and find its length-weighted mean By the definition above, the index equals 17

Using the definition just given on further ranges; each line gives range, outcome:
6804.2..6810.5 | 17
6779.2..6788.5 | 16.2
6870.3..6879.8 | 16.2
